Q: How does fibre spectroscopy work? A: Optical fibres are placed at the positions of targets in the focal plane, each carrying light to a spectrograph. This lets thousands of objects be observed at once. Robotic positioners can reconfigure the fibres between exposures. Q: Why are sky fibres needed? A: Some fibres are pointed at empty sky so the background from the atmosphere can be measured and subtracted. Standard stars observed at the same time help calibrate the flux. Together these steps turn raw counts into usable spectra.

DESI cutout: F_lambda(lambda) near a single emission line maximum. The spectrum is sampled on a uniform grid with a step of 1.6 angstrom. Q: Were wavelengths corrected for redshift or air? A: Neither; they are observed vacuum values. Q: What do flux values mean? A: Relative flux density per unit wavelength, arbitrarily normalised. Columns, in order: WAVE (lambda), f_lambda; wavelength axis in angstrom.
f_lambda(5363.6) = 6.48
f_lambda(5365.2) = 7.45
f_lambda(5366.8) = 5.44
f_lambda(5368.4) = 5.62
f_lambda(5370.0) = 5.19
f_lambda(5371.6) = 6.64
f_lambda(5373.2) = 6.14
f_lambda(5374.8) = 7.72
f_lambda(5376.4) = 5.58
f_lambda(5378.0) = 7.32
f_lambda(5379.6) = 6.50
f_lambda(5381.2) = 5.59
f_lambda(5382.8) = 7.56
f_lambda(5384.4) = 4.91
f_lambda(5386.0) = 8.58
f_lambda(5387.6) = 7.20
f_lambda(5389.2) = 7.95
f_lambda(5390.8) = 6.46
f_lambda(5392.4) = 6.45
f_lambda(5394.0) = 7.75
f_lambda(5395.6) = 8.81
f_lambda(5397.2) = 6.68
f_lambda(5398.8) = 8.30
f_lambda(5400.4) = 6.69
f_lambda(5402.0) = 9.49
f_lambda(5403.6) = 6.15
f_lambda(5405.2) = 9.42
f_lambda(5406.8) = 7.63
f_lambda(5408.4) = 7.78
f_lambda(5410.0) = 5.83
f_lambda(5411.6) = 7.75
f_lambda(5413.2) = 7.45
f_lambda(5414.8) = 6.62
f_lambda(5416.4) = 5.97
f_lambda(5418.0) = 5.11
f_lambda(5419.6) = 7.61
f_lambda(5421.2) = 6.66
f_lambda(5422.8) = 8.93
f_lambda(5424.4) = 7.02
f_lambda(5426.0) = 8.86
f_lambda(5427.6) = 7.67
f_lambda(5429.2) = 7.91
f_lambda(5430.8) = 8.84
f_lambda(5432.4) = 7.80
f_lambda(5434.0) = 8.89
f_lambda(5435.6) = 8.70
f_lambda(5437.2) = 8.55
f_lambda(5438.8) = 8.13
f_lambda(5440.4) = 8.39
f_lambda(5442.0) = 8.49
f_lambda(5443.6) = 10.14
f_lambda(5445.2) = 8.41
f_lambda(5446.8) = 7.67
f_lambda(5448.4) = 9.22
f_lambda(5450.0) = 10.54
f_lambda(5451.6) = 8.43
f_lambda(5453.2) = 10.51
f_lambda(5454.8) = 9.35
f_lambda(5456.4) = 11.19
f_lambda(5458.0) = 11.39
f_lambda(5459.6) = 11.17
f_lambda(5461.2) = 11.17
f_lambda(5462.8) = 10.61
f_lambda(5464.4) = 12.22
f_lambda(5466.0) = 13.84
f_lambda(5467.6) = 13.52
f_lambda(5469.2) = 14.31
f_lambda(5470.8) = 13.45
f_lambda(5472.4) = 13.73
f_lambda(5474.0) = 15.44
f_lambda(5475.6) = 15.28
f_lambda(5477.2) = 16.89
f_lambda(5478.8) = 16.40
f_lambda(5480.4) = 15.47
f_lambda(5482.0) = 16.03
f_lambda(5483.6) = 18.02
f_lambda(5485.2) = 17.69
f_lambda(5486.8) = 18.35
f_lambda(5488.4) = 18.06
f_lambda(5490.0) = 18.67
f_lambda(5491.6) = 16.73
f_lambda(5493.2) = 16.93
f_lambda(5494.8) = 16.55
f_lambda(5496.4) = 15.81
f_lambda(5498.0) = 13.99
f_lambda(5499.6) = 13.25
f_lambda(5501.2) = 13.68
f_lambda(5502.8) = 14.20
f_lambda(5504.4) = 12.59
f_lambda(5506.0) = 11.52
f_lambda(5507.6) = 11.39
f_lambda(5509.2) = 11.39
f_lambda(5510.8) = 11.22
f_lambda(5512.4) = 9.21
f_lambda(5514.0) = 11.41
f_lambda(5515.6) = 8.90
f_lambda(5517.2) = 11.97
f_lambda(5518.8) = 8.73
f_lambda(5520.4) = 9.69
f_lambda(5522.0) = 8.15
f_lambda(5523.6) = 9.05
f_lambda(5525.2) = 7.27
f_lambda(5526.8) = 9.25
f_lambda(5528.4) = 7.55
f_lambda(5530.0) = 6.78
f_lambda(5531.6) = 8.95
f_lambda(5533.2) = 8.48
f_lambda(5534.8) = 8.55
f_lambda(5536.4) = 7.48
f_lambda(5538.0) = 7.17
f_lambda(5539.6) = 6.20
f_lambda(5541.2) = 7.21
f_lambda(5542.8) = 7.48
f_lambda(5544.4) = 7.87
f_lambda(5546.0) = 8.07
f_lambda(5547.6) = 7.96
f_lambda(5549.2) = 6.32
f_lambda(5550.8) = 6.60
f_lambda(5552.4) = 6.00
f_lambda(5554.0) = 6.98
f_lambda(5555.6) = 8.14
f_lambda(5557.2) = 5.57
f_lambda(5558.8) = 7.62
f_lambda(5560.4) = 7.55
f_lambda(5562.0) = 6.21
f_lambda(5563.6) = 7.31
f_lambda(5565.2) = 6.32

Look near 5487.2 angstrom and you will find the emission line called C IV 1549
